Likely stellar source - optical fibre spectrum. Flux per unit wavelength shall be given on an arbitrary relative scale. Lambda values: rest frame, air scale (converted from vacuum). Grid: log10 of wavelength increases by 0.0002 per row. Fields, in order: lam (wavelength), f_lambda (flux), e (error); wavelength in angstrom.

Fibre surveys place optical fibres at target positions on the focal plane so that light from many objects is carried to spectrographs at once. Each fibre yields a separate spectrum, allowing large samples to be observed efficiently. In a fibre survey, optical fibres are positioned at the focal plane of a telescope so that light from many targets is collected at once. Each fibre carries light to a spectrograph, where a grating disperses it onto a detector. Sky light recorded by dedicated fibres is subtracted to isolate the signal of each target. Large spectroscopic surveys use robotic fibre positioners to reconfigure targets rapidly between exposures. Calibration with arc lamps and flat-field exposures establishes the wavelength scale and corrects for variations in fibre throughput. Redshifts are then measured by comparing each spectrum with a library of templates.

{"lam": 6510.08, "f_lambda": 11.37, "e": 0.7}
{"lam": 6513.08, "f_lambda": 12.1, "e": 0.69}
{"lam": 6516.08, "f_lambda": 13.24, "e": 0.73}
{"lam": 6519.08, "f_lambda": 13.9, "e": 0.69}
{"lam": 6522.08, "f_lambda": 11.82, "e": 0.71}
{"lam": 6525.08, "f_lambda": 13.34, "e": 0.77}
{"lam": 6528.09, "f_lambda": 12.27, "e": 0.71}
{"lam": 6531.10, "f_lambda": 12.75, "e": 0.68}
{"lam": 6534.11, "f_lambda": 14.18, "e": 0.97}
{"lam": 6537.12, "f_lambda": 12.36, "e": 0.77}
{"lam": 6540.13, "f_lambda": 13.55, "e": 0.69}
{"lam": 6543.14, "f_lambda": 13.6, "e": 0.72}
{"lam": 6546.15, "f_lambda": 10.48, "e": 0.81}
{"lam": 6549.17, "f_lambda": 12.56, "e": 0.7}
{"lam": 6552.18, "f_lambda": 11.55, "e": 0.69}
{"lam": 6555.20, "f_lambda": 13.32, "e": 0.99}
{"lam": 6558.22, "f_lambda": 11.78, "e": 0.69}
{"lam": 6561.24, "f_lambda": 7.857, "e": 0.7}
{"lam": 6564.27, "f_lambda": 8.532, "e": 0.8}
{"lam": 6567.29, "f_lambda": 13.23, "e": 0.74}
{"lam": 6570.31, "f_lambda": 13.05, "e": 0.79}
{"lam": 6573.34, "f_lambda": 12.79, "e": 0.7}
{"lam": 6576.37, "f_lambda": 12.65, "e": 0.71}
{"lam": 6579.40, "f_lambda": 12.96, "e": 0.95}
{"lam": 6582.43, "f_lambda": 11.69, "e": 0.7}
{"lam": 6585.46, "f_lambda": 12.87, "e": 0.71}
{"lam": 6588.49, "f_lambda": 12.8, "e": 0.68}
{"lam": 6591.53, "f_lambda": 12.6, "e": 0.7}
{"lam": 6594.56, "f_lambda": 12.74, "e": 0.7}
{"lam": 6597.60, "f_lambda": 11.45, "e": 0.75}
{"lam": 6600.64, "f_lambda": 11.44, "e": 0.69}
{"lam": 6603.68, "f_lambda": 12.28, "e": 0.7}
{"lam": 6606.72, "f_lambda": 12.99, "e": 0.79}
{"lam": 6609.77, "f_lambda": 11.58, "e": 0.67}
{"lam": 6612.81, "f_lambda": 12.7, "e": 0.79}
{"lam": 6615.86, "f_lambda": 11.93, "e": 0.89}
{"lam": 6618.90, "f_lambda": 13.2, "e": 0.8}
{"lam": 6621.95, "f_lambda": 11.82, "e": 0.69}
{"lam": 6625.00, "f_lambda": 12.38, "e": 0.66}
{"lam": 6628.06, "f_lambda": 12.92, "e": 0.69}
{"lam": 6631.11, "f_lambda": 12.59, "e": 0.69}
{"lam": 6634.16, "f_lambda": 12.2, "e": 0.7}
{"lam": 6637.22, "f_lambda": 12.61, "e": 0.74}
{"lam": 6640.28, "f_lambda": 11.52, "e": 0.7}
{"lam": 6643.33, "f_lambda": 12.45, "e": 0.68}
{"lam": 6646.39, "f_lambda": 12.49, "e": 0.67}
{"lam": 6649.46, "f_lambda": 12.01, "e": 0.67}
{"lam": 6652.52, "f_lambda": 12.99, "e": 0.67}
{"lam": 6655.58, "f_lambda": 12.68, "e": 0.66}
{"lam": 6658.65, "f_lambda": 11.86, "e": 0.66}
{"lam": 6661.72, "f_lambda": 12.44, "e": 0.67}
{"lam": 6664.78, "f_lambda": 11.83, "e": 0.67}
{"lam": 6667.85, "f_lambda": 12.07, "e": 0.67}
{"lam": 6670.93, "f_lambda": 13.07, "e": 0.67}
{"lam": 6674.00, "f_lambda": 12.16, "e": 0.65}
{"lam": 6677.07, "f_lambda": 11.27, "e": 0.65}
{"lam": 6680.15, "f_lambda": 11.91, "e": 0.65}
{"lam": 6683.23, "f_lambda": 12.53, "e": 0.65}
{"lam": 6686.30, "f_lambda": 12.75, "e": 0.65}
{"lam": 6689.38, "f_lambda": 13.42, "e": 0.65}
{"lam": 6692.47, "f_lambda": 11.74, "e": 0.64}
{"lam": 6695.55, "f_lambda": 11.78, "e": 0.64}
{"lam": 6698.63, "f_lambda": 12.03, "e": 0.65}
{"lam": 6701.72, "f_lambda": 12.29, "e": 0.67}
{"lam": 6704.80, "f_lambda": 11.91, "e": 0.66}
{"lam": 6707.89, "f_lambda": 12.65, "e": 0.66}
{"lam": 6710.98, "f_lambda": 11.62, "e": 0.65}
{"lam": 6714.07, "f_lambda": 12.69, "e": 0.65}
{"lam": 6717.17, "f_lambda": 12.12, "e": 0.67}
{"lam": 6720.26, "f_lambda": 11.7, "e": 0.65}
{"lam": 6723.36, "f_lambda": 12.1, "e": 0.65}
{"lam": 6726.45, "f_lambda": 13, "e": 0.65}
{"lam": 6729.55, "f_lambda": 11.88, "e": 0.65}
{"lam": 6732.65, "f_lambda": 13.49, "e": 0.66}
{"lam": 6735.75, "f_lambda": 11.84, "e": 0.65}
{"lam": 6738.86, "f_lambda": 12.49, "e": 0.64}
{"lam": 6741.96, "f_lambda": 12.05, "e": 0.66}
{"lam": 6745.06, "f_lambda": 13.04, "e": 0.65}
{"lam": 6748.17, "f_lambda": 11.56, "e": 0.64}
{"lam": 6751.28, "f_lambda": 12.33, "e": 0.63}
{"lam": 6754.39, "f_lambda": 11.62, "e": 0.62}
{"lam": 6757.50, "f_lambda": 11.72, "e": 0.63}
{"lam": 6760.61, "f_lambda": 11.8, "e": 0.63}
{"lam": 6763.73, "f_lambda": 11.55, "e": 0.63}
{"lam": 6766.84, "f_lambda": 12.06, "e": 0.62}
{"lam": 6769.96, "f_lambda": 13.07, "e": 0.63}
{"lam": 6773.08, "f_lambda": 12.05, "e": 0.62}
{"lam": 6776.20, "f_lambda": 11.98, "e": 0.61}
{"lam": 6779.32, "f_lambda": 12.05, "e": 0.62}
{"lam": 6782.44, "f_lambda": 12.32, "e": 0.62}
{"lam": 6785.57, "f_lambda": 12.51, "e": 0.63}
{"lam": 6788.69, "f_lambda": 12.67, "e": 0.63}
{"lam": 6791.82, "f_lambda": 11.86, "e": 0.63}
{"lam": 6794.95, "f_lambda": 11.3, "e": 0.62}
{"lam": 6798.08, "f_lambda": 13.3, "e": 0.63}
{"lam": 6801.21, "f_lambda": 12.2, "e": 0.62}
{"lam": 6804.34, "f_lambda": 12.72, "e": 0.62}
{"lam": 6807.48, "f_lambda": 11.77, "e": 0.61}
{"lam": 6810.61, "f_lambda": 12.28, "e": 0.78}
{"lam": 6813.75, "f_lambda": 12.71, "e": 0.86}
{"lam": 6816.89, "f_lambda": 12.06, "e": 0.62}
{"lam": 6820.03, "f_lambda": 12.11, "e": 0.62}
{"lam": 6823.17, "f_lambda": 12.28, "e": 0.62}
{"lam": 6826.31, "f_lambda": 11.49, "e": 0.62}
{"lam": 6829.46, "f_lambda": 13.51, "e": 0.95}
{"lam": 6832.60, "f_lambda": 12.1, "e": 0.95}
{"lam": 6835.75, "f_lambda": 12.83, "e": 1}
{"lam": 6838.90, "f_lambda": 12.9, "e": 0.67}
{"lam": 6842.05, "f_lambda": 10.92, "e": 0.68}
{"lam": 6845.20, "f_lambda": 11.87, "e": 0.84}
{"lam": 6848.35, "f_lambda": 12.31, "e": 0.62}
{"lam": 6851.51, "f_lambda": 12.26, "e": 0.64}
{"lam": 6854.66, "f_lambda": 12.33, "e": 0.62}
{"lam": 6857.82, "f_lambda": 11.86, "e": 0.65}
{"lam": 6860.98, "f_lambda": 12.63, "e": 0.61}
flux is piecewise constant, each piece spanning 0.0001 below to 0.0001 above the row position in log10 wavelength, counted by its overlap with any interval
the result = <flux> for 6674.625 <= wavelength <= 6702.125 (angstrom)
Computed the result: 12.2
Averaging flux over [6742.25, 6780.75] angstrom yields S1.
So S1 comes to 12.1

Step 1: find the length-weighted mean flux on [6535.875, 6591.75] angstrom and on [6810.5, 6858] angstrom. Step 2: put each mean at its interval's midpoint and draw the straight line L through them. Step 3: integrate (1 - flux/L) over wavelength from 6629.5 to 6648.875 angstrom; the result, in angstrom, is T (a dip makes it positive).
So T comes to -0.2 angstrom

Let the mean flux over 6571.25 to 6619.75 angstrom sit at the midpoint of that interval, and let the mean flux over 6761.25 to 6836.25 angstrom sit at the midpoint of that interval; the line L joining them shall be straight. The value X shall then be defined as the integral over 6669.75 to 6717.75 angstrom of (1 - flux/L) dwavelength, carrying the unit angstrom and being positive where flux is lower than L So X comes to 0.39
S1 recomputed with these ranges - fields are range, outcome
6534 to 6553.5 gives 12.5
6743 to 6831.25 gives 12.2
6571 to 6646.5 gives 12.4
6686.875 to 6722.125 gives 12.2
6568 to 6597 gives 12.7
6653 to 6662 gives 12.4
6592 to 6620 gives 12.3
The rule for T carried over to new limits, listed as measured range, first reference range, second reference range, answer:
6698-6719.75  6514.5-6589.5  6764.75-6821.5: 0.2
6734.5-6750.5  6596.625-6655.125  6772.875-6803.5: 0.1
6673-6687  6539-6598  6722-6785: 0.1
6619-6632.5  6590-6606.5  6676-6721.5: -0.4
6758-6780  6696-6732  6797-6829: 0.4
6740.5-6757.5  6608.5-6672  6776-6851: 0.3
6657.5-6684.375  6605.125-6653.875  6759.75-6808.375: 0.5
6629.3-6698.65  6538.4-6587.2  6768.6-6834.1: -0.8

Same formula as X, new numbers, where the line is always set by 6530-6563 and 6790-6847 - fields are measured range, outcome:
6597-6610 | 0.2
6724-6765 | 0.1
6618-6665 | -0.8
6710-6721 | 0.1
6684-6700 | -0.2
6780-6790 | -0.2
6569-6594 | -1.1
